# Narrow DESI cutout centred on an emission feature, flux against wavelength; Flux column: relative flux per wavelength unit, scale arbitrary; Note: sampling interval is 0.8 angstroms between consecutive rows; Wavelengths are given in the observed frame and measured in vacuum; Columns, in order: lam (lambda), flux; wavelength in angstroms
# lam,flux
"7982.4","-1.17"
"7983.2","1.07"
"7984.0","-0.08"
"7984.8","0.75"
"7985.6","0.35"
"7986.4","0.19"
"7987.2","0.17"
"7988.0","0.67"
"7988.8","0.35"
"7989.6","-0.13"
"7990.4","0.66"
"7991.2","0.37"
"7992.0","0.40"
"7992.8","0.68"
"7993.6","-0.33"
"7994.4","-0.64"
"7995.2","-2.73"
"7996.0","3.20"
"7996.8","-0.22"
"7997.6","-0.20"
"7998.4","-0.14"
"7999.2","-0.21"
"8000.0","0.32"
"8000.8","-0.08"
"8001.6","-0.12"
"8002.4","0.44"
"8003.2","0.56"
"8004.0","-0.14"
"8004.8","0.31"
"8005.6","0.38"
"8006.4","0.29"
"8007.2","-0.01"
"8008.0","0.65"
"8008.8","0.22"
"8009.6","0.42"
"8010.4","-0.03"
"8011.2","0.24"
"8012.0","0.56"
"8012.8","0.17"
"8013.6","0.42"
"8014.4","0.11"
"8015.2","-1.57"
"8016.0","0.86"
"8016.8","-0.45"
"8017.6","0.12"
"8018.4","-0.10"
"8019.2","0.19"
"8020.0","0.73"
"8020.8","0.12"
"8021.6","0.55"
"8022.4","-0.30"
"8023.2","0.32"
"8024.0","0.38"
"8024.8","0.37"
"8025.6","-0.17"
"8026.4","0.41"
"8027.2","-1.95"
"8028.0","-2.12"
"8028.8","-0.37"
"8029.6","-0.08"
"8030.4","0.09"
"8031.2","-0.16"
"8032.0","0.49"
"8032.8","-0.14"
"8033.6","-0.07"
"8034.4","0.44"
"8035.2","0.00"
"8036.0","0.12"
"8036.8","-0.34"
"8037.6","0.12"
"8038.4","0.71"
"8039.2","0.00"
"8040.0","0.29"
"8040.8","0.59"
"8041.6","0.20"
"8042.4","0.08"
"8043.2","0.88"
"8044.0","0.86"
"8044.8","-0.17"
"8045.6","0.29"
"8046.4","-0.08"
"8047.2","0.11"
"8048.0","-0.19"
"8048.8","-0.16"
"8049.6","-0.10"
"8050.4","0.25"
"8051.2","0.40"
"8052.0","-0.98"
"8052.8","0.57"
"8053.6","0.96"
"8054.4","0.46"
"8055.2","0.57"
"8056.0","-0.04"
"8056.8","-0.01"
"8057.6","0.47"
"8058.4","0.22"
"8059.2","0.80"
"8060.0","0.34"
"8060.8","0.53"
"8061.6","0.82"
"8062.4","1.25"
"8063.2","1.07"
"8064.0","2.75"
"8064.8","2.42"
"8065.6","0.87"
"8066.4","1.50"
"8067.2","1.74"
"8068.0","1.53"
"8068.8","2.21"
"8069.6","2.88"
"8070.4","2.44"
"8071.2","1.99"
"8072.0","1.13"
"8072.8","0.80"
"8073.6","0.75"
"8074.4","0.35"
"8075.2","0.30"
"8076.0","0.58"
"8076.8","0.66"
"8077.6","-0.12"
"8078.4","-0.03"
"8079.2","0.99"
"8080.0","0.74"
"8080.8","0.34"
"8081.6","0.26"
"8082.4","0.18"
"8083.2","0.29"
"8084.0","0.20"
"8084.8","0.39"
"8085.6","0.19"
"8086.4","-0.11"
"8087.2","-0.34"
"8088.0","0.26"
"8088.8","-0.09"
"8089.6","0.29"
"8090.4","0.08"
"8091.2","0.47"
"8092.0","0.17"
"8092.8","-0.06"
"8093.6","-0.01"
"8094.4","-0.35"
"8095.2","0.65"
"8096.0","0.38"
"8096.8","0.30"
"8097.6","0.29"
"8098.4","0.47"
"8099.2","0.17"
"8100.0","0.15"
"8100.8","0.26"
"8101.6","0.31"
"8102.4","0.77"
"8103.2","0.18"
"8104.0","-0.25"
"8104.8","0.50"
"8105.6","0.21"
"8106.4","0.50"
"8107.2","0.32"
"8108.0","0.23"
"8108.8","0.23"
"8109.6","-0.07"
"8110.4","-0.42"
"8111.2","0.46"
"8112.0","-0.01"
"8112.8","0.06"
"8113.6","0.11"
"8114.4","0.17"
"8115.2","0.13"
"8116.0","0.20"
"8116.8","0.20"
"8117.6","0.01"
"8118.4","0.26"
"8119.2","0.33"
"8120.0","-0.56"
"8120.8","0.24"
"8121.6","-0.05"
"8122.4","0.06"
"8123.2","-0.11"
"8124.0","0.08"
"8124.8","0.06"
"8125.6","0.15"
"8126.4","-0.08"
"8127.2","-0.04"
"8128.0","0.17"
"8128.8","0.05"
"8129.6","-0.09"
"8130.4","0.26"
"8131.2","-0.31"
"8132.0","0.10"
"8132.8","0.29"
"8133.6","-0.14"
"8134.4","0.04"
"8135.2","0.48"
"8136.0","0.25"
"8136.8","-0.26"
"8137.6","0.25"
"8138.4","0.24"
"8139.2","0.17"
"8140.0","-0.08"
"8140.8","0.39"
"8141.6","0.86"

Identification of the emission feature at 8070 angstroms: [O II] 3727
